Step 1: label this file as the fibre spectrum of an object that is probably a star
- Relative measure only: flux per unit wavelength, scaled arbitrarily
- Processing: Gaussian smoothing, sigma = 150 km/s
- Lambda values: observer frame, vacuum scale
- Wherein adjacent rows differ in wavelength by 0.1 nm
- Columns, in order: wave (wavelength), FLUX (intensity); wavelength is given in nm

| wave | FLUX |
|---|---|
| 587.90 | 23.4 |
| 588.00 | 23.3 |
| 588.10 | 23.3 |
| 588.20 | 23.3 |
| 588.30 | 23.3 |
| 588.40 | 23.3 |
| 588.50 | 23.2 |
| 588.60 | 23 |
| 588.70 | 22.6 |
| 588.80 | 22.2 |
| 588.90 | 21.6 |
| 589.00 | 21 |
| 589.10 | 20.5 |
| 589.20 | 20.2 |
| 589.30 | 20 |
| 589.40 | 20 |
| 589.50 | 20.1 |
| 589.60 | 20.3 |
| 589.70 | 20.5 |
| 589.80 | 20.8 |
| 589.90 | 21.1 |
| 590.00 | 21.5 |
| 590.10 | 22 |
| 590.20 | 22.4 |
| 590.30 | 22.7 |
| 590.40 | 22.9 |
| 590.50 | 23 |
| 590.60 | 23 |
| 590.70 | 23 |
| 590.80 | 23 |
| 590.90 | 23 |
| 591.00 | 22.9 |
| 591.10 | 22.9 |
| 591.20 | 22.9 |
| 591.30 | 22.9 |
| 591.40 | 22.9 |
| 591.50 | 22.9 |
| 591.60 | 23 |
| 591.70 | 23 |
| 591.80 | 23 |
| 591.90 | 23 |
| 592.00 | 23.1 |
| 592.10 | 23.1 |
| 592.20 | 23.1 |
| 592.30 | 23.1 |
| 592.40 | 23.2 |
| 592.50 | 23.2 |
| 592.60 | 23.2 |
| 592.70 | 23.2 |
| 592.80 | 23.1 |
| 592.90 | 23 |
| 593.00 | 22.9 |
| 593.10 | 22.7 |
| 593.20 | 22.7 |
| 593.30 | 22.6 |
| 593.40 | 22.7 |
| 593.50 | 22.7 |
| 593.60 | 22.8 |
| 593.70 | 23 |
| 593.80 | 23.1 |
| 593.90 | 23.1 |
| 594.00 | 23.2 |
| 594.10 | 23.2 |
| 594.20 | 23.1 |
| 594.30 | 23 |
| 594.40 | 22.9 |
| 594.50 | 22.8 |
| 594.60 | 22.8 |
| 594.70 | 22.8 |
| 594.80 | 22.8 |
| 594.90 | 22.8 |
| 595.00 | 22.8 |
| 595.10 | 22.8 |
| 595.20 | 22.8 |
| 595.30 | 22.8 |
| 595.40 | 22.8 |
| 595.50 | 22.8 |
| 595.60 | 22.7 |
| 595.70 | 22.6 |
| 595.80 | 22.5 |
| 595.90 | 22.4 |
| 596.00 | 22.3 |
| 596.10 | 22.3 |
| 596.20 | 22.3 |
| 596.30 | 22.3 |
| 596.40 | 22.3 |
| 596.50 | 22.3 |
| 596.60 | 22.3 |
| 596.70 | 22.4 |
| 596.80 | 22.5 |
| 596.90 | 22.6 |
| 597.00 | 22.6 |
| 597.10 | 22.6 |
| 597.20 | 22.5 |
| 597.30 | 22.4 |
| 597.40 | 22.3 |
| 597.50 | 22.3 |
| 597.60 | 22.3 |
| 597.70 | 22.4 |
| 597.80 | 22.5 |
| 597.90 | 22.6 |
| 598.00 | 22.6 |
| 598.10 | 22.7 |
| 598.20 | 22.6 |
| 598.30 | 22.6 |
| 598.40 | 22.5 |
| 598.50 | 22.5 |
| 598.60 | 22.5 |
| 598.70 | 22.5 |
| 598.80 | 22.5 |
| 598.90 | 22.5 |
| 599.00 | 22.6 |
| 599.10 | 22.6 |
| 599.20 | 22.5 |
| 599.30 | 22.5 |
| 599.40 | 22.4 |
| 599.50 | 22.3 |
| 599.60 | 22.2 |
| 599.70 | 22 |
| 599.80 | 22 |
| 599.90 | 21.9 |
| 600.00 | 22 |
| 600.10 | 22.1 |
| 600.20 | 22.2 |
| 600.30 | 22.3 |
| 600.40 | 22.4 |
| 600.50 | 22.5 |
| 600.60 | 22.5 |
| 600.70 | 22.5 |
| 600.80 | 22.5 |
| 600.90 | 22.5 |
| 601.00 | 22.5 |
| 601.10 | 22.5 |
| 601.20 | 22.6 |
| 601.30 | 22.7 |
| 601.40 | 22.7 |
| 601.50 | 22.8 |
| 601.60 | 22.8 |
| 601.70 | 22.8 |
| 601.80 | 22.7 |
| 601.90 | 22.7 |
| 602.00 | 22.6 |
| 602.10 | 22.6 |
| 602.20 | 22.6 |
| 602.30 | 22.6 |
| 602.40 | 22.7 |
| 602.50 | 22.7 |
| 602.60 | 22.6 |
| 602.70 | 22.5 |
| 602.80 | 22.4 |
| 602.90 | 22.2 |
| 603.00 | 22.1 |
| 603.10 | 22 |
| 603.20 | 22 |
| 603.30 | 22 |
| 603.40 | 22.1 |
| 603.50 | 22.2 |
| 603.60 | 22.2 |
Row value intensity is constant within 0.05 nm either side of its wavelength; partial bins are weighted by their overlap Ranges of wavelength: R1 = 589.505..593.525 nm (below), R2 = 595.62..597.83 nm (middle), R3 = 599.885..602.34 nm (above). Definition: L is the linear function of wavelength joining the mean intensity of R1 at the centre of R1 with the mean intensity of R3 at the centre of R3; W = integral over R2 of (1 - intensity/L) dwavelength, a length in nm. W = 0.01 nm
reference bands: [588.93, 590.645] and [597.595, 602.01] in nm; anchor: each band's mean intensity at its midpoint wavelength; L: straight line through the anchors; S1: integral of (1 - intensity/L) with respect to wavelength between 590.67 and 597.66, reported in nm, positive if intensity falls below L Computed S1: -0.31 nm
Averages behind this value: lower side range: 21.3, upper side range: 22.5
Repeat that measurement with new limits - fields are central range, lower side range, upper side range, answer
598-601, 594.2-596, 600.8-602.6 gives 0.04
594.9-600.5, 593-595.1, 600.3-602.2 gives 0.07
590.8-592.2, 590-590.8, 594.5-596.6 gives -0.02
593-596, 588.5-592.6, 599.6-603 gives -0.07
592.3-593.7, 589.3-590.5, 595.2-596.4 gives -0.06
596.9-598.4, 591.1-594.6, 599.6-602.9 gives 0.01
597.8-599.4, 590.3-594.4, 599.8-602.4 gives 0.01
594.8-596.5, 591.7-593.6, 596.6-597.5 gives 0.00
